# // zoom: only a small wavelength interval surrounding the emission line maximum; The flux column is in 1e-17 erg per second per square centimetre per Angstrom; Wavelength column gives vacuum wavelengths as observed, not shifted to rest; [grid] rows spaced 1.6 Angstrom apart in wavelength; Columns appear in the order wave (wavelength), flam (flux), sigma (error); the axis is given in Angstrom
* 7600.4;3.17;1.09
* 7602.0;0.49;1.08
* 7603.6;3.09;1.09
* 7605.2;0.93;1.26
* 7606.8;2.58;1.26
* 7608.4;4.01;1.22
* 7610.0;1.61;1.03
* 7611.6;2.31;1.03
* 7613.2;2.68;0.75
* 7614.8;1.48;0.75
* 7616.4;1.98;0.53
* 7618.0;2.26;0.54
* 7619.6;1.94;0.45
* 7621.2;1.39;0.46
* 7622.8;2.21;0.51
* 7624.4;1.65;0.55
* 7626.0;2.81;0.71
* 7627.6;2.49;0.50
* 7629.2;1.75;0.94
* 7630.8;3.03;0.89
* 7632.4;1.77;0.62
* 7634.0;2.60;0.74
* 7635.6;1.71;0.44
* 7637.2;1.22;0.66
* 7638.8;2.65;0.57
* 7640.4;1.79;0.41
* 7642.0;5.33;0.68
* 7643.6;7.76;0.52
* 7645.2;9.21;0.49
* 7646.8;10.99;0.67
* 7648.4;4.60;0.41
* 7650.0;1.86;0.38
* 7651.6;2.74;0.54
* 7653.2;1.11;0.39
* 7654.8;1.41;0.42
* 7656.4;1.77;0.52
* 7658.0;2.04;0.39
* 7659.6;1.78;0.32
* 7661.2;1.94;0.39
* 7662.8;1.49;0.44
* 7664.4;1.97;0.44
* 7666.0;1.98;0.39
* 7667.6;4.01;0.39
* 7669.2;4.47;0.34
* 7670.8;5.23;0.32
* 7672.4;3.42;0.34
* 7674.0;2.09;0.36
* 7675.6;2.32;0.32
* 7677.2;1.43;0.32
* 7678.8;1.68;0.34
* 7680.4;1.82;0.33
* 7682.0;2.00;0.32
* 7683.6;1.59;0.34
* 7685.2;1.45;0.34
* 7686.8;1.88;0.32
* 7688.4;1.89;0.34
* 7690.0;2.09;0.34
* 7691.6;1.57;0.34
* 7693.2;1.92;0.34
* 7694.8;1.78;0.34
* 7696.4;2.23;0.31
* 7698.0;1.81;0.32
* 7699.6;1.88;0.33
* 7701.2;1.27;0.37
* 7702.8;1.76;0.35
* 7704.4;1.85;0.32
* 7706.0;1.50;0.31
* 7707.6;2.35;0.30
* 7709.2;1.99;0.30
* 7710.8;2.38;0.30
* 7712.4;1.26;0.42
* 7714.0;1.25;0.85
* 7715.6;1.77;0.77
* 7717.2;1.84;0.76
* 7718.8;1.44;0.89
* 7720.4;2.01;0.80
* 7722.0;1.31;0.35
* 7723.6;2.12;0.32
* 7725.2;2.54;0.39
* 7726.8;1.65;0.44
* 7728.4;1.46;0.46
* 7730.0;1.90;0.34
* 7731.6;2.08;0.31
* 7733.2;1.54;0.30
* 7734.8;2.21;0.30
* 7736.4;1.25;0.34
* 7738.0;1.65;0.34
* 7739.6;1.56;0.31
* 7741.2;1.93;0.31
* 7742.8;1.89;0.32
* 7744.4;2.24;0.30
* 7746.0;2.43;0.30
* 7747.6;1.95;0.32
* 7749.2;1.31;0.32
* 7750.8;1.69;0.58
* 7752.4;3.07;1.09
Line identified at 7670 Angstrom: [N II] 6583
